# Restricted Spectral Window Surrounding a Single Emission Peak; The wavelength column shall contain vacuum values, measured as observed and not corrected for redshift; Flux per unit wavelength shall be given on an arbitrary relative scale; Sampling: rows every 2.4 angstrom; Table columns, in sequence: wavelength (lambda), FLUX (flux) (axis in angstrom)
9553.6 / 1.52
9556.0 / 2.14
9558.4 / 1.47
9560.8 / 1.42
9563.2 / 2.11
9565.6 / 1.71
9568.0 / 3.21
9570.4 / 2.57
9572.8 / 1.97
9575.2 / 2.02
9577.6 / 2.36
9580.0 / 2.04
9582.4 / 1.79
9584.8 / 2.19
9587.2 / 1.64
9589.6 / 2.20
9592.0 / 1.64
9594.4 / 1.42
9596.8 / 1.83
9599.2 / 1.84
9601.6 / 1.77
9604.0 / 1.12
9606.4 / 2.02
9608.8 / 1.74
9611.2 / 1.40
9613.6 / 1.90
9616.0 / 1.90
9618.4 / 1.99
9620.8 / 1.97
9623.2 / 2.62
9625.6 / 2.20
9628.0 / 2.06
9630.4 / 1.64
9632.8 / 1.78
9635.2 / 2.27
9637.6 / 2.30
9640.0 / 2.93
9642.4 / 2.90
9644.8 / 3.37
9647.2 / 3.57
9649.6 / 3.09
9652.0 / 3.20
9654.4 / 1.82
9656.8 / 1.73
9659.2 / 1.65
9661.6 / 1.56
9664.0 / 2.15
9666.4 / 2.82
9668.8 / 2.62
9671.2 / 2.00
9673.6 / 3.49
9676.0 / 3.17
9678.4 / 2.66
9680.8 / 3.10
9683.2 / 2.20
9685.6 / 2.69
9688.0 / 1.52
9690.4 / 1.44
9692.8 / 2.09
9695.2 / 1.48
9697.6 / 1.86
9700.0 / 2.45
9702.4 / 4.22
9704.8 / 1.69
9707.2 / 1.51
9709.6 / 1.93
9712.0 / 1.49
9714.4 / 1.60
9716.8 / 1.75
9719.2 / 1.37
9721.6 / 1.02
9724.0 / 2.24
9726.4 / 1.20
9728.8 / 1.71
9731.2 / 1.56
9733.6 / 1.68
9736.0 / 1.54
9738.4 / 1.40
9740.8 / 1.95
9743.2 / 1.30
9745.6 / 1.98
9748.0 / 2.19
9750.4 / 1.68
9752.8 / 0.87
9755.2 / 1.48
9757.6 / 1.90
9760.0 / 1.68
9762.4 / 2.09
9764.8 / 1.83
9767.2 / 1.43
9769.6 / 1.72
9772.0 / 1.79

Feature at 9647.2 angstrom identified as Halpha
